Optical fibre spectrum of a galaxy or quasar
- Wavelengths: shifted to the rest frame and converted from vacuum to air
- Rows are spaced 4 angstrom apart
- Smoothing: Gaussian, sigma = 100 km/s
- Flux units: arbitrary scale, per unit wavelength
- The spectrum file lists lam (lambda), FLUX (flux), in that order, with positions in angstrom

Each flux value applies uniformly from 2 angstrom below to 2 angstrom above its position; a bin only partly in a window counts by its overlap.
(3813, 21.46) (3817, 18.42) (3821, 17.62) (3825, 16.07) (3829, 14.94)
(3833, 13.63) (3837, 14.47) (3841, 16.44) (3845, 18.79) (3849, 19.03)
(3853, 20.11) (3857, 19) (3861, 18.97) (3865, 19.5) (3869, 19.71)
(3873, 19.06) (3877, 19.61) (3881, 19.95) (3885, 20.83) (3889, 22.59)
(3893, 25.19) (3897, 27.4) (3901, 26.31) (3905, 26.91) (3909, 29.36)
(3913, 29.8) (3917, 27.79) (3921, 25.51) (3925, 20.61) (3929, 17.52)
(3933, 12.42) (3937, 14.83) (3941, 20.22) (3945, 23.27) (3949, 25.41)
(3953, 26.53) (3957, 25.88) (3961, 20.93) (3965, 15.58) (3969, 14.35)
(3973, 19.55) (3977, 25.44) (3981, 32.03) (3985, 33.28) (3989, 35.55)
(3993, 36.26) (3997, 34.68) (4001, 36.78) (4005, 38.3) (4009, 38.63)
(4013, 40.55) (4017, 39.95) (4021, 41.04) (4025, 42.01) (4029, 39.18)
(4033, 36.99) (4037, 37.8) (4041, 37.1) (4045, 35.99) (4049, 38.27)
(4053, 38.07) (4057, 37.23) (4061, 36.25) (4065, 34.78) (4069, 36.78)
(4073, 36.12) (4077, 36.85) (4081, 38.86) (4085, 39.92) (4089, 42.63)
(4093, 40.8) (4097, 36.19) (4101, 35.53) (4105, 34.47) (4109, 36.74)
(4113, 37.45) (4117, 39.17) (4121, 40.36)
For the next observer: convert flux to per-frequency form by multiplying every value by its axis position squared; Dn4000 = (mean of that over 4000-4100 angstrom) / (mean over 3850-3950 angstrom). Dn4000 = 1.87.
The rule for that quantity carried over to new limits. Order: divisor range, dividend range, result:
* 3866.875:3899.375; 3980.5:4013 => 1.75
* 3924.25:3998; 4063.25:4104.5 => 1.68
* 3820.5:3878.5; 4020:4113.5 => 2.37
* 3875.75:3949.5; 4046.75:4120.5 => 1.79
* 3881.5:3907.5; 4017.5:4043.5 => 1.69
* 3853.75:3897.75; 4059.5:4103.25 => 2.00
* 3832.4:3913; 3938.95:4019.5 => 1.46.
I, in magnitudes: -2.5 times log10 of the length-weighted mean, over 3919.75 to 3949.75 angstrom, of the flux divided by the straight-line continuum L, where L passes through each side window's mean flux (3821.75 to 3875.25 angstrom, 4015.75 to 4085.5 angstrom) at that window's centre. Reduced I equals 0.319 mag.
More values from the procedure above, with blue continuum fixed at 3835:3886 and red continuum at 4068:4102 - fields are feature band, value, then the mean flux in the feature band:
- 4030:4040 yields -0.11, 37.5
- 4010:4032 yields -0.23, 40.3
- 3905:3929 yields -0.10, 25.9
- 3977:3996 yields -0.12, 33.4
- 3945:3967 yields 0.18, 22.9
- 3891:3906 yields -0.19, 26.4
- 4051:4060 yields -0.05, 37.5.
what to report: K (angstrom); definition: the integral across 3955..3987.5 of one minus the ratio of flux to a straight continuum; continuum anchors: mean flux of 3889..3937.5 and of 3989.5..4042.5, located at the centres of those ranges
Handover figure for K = 8.7 angstrom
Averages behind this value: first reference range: 23.9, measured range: 23.6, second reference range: 38.3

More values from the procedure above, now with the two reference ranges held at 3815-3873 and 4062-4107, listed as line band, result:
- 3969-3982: 2.3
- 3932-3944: 4.1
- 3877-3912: -4.4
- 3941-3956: 1.0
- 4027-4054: -3.0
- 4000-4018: -4.4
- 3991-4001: -1.8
